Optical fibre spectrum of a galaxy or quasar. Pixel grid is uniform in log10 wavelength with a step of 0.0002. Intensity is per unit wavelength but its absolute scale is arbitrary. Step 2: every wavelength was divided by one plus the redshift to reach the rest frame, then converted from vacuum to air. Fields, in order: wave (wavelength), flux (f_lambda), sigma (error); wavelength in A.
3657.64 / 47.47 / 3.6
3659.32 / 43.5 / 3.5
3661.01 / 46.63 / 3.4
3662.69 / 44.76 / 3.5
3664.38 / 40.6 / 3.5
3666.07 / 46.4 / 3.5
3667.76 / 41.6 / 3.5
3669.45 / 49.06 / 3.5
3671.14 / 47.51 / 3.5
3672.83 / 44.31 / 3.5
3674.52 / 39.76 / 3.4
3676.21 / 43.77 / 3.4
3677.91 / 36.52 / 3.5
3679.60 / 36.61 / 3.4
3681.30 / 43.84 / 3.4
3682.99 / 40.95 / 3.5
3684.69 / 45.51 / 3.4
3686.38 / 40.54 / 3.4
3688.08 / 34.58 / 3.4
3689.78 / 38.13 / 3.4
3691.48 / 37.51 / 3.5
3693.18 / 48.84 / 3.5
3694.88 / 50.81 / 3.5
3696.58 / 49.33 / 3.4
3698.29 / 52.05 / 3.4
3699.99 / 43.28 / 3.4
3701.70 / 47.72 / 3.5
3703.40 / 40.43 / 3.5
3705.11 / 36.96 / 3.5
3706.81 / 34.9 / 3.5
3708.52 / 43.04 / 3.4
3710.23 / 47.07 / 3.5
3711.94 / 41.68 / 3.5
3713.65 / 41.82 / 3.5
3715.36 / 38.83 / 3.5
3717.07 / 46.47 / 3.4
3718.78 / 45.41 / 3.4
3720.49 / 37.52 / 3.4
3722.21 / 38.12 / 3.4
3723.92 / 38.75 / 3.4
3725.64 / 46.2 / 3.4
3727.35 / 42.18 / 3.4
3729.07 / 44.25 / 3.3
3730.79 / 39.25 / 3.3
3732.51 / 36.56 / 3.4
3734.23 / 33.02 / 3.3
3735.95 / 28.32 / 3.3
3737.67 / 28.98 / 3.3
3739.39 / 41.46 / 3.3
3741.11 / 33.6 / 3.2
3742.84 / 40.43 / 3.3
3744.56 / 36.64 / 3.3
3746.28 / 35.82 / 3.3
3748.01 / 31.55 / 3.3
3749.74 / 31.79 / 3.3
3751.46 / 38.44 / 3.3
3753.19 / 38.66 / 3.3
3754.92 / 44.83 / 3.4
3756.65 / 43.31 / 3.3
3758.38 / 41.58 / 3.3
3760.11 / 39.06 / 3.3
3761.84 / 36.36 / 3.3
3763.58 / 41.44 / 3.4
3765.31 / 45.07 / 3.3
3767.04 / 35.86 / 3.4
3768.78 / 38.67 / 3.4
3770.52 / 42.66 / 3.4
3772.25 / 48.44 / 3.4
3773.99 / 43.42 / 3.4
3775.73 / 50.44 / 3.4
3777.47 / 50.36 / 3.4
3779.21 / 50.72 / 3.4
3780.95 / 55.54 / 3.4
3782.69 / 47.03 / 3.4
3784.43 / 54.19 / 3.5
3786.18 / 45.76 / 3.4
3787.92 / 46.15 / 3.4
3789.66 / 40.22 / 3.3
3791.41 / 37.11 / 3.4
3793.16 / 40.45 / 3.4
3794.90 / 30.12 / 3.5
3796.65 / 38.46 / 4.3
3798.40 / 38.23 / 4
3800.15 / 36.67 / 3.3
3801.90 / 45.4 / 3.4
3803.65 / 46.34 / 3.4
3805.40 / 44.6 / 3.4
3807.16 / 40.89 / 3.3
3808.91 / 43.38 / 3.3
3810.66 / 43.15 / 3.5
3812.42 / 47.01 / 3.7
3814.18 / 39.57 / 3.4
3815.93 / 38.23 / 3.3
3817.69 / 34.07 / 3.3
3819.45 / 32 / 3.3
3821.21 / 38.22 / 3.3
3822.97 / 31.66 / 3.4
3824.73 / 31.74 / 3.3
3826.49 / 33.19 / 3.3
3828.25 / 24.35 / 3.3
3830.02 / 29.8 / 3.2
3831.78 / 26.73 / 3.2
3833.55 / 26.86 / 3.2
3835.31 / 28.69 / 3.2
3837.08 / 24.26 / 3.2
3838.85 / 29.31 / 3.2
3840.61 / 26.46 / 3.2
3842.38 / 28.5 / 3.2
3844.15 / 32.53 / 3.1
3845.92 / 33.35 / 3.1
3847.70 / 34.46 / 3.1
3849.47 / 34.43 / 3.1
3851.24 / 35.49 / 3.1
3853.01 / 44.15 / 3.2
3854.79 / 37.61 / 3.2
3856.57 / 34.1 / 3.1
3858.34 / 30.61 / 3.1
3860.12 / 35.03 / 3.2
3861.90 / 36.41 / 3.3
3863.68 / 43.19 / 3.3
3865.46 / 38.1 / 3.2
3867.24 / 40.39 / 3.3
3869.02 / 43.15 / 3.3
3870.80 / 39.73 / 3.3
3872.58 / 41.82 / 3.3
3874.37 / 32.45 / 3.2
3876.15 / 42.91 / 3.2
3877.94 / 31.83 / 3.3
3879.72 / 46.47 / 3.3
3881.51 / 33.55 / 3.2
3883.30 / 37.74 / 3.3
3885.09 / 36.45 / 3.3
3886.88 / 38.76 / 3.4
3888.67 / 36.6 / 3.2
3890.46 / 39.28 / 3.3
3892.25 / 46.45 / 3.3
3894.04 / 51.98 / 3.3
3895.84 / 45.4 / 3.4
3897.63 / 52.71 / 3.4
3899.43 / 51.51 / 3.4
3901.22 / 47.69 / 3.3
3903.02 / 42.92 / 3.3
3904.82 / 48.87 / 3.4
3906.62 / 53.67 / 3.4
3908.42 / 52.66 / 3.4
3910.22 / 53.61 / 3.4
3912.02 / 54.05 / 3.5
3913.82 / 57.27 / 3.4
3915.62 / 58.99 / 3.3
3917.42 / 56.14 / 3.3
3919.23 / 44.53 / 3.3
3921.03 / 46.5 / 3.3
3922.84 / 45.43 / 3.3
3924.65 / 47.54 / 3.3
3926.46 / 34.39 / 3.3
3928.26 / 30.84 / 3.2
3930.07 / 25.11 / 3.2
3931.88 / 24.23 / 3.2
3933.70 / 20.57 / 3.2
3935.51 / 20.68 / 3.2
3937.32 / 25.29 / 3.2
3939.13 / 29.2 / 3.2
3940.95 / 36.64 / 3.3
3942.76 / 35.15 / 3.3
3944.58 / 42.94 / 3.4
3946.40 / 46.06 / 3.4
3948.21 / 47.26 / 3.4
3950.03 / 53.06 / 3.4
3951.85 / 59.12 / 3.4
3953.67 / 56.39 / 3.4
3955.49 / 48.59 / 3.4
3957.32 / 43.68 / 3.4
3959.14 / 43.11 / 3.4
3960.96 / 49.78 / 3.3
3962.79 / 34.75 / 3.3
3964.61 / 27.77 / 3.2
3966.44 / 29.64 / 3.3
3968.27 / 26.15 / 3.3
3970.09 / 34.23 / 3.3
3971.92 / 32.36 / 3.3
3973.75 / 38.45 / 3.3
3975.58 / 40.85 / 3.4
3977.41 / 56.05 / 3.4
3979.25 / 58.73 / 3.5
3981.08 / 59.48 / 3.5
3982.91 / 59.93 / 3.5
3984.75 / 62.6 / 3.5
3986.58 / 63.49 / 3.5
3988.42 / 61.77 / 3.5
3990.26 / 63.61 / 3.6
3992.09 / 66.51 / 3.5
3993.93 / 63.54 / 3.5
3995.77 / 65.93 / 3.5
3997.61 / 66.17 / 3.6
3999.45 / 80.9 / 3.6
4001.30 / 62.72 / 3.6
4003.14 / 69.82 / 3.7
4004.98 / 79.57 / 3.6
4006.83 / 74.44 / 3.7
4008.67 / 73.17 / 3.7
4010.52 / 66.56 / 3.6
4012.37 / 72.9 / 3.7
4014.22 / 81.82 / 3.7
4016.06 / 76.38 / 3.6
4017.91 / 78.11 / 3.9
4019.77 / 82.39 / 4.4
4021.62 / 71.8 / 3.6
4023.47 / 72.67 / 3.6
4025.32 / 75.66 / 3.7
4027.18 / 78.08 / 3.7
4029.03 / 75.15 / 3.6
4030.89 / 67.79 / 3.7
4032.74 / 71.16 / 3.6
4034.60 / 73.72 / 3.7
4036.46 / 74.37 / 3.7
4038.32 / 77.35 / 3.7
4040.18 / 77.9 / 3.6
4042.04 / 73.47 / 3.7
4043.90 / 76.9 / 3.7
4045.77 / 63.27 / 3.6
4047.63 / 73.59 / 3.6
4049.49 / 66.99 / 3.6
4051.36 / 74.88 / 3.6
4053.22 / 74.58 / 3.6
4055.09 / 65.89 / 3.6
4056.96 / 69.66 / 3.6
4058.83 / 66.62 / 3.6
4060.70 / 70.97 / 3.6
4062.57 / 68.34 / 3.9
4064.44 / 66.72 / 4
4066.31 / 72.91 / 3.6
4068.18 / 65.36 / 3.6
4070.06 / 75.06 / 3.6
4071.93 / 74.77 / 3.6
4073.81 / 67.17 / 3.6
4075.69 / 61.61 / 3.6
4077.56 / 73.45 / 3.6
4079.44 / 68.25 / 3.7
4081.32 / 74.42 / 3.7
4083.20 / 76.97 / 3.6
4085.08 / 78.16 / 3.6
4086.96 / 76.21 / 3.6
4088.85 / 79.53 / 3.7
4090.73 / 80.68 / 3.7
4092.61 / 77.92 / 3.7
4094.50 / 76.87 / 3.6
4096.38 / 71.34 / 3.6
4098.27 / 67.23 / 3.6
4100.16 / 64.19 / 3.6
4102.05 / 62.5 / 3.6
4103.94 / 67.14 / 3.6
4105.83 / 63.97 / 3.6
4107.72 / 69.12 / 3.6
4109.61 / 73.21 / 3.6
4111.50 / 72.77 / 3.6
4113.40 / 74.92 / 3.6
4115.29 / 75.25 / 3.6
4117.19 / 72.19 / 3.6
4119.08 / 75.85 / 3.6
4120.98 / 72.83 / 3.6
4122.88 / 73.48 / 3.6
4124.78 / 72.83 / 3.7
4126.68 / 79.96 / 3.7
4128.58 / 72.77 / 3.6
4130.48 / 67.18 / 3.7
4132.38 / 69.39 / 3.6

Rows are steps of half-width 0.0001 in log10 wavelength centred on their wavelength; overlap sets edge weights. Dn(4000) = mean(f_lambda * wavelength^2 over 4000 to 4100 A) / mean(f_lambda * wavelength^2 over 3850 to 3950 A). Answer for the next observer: 1.91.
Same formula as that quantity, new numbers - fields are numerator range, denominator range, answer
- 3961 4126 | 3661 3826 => 1.92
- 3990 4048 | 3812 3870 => 2.35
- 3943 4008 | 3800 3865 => 1.64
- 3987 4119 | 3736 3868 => 2.14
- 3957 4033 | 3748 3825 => 1.64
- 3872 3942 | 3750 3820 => 1.05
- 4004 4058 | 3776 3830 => 2.04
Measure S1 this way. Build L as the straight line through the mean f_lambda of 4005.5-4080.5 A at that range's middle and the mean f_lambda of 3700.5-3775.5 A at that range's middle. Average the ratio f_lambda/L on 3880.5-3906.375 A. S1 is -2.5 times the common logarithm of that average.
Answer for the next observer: 0.27 mag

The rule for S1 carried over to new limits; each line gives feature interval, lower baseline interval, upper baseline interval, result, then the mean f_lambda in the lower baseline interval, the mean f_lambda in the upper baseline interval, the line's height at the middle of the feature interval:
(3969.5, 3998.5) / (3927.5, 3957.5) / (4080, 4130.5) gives -0.19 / 37.8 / 73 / 46.8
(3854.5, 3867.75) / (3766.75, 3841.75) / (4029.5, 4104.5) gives 0.24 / 38.9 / 71.7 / 46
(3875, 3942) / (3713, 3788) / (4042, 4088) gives 0.32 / 41.2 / 71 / 56.2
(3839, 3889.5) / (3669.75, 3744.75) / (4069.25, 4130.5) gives 0.42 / 41.1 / 72.5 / 53.6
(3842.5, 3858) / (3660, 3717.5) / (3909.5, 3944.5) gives 0.15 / 43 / 39.3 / 40.5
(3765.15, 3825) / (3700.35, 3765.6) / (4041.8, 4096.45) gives 0.08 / 39.4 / 72.1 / 45.4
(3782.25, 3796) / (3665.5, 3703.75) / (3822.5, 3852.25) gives -0.23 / 43.5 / 30.2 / 34.4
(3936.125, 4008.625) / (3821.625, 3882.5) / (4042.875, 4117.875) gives 0.06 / 34.3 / 71.3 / 53.8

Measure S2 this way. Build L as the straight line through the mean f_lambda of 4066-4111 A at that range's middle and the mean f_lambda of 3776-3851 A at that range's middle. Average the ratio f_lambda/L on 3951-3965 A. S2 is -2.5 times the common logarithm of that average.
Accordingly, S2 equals 0.20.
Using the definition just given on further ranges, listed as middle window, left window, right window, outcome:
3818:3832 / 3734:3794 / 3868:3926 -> 0.35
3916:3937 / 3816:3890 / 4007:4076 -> 0.33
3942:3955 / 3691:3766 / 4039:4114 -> 0.23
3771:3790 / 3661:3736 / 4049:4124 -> 0.00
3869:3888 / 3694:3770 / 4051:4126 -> 0.35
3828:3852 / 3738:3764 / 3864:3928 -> 0.38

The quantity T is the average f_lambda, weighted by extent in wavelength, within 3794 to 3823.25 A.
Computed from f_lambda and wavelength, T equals 39.5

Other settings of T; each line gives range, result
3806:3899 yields 36.8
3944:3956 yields 50.8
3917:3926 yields 46.9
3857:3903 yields 40.8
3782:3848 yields 36.5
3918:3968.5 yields 38.6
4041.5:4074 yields 70.4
